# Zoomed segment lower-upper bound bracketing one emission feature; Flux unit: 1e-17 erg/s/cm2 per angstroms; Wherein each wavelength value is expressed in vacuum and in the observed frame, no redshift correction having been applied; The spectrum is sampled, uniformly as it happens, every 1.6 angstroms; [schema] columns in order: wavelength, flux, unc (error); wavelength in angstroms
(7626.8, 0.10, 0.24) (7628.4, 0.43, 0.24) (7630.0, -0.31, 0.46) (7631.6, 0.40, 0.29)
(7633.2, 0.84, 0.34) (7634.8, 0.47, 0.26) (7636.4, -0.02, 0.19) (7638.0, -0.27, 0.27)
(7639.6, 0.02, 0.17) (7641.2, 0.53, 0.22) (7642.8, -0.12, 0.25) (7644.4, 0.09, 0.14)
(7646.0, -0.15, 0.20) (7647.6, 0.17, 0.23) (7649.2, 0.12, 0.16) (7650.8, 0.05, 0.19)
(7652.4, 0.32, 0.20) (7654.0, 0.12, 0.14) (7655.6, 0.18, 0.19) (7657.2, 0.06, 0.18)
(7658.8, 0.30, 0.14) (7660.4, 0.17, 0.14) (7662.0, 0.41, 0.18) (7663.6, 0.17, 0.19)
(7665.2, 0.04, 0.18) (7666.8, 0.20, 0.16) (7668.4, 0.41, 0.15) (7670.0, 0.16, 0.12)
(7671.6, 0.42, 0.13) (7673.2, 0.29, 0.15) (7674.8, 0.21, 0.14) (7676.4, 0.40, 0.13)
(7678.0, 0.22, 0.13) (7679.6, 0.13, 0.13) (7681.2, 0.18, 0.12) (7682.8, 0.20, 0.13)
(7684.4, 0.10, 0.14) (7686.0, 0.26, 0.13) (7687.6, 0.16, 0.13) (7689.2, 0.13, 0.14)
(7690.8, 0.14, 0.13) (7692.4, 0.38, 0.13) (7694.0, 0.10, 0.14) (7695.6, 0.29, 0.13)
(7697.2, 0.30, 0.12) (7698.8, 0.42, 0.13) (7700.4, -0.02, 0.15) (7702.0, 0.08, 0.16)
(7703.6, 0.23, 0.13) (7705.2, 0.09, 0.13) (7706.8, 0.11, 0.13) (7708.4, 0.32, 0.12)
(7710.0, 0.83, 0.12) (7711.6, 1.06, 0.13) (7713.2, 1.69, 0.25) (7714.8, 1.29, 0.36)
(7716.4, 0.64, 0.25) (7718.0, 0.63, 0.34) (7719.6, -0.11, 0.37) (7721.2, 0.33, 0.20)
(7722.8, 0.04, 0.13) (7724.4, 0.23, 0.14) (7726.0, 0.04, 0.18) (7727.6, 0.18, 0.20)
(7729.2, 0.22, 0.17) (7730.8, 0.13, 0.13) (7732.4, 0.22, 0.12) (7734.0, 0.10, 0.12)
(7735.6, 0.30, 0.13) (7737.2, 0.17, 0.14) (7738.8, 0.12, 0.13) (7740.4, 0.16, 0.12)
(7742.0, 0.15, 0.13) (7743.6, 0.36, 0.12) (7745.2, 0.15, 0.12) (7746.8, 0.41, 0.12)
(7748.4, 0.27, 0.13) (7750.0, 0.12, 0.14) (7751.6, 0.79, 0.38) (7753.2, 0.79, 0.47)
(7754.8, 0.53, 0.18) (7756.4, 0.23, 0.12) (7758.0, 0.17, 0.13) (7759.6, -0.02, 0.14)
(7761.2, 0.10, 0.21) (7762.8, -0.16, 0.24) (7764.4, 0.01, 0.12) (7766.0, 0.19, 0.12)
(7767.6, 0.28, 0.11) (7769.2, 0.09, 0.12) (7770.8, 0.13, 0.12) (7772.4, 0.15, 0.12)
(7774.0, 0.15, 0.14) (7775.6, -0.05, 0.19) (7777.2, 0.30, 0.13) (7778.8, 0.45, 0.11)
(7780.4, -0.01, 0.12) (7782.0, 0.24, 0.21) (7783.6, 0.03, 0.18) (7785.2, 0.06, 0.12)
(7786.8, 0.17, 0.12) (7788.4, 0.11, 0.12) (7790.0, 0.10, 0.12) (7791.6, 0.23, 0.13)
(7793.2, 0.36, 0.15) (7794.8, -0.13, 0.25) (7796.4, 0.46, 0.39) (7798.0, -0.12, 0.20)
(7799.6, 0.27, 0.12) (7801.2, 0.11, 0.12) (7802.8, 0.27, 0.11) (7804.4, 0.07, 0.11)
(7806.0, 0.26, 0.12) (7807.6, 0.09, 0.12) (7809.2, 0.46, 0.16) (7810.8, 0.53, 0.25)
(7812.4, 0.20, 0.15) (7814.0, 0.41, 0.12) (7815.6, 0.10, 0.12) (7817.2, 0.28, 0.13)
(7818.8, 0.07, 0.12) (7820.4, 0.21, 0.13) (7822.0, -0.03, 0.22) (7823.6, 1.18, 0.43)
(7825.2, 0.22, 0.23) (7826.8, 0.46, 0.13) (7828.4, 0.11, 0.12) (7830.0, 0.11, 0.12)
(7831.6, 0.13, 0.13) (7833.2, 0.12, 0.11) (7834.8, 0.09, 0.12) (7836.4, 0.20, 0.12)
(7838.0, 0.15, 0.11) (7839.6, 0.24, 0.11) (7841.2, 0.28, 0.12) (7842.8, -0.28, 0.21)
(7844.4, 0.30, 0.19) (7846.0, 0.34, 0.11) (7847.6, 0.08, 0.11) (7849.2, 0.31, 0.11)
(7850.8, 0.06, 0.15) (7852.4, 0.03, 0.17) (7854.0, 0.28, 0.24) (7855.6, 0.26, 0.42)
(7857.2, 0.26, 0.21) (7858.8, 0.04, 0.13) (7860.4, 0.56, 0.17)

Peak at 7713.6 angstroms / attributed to H-gamma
